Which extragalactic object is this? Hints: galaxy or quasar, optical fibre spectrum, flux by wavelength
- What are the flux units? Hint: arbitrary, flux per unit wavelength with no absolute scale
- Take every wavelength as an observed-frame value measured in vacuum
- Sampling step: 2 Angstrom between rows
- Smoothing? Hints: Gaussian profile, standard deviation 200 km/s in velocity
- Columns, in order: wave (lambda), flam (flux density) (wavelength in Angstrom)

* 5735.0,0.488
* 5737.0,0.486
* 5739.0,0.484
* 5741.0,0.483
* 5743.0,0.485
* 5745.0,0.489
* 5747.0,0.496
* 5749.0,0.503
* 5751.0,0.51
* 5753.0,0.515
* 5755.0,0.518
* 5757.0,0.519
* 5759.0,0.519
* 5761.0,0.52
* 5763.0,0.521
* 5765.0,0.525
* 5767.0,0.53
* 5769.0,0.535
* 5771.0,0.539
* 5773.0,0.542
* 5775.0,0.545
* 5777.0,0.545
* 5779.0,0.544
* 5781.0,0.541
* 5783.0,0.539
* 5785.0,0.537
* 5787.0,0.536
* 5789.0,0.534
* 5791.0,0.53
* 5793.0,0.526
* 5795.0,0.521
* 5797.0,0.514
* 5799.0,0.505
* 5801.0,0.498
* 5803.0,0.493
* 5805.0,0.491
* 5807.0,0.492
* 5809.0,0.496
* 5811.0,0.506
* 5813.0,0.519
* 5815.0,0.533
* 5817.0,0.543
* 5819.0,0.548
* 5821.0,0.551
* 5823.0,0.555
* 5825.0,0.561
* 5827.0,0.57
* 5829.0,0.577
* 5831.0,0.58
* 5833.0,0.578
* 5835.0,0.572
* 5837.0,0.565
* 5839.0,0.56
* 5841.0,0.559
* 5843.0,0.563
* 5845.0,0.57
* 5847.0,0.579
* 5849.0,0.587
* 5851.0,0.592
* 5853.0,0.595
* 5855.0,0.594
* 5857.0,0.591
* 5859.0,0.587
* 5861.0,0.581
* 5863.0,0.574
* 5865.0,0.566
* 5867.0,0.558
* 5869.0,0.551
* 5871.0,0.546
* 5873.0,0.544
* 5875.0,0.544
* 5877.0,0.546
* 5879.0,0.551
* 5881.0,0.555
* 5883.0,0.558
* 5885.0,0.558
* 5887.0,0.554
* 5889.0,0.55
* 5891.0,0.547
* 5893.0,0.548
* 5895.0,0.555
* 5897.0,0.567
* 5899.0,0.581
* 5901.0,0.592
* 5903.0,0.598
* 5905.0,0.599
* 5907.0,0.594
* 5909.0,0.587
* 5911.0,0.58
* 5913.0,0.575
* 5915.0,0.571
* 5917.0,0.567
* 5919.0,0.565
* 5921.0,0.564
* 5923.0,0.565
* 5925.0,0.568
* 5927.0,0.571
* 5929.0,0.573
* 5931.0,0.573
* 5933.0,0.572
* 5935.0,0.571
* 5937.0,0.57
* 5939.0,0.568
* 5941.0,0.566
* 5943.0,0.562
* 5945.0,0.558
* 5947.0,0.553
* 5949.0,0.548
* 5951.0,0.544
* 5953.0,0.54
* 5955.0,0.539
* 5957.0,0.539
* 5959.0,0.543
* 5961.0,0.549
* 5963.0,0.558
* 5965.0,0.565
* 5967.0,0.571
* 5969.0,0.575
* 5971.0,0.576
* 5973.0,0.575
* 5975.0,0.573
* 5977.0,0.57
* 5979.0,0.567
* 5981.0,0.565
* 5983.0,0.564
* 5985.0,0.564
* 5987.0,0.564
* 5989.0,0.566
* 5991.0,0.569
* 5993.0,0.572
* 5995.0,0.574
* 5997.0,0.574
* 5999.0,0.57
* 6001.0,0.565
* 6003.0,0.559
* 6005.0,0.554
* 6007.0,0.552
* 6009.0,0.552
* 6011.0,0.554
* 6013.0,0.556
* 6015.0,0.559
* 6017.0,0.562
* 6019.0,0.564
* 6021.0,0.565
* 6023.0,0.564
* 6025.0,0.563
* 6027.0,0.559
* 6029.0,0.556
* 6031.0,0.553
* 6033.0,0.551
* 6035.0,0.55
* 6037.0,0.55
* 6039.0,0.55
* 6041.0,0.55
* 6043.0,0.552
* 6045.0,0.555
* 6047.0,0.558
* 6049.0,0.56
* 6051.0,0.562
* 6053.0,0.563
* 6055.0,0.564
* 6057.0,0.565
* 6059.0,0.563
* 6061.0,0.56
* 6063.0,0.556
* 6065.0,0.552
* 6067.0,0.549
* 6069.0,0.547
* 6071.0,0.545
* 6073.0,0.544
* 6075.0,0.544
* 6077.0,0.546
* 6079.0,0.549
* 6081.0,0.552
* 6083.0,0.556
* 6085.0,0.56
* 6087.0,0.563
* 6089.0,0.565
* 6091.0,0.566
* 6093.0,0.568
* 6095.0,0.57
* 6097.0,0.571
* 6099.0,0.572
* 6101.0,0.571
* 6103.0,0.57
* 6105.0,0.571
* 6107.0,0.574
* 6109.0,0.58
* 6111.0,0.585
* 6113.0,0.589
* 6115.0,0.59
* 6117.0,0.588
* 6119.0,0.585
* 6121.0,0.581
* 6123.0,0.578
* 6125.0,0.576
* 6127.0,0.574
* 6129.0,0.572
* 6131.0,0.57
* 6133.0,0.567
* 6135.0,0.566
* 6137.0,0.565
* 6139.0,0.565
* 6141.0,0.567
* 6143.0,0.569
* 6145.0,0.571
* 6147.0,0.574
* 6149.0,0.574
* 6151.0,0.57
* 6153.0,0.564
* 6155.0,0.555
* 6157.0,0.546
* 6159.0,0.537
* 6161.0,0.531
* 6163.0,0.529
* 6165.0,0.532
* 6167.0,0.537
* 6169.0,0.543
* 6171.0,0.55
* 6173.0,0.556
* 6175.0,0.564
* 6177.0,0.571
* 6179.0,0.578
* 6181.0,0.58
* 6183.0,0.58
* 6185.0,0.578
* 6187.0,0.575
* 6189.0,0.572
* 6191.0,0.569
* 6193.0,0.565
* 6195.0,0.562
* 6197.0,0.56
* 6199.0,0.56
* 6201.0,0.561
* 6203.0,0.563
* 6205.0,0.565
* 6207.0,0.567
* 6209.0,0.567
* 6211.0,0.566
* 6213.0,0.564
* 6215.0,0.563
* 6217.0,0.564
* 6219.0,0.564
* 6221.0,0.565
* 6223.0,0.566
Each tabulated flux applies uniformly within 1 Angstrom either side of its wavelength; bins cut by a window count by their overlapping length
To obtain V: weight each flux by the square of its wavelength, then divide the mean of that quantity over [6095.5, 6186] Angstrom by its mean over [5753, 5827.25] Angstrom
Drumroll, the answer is 1.2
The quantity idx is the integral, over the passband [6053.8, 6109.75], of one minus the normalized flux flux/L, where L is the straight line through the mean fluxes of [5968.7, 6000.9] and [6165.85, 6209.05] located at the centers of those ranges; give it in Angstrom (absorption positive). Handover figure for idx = 0.7 Angstrom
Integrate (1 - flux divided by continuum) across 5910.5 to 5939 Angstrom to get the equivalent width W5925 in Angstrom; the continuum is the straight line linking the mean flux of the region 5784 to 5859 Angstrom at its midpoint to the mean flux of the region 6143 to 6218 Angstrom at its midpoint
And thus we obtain -1.0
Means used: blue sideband 0.547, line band 0.57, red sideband 0.561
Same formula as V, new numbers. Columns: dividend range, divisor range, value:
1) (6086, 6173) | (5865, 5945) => 1.08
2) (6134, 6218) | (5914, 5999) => 1.07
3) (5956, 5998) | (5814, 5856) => 1.04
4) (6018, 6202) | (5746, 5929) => 1.12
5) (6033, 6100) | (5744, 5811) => 1.18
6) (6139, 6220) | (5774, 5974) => 1.12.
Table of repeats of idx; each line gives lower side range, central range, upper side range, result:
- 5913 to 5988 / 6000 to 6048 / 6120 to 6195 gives 0.58 Angstrom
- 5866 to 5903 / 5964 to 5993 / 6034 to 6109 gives -0.58 Angstrom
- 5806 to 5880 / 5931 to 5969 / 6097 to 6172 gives 0.28 Angstrom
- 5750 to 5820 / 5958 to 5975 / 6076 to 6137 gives -0.44 Angstrom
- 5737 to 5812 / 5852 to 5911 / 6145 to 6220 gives -4.46 Angstrom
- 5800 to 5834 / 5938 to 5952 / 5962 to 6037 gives -0.06 Angstrom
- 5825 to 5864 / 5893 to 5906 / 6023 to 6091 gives -0.18 Angstrom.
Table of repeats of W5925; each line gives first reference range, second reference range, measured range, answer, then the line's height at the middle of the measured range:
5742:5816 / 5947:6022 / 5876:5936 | -2.6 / 0.545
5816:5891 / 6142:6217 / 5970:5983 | -0.2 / 0.564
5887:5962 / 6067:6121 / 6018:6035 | 0.2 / 0.566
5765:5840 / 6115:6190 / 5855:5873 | -0.9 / 0.541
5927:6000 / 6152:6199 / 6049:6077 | 0.3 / 0.561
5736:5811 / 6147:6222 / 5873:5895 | -0.9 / 0.528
